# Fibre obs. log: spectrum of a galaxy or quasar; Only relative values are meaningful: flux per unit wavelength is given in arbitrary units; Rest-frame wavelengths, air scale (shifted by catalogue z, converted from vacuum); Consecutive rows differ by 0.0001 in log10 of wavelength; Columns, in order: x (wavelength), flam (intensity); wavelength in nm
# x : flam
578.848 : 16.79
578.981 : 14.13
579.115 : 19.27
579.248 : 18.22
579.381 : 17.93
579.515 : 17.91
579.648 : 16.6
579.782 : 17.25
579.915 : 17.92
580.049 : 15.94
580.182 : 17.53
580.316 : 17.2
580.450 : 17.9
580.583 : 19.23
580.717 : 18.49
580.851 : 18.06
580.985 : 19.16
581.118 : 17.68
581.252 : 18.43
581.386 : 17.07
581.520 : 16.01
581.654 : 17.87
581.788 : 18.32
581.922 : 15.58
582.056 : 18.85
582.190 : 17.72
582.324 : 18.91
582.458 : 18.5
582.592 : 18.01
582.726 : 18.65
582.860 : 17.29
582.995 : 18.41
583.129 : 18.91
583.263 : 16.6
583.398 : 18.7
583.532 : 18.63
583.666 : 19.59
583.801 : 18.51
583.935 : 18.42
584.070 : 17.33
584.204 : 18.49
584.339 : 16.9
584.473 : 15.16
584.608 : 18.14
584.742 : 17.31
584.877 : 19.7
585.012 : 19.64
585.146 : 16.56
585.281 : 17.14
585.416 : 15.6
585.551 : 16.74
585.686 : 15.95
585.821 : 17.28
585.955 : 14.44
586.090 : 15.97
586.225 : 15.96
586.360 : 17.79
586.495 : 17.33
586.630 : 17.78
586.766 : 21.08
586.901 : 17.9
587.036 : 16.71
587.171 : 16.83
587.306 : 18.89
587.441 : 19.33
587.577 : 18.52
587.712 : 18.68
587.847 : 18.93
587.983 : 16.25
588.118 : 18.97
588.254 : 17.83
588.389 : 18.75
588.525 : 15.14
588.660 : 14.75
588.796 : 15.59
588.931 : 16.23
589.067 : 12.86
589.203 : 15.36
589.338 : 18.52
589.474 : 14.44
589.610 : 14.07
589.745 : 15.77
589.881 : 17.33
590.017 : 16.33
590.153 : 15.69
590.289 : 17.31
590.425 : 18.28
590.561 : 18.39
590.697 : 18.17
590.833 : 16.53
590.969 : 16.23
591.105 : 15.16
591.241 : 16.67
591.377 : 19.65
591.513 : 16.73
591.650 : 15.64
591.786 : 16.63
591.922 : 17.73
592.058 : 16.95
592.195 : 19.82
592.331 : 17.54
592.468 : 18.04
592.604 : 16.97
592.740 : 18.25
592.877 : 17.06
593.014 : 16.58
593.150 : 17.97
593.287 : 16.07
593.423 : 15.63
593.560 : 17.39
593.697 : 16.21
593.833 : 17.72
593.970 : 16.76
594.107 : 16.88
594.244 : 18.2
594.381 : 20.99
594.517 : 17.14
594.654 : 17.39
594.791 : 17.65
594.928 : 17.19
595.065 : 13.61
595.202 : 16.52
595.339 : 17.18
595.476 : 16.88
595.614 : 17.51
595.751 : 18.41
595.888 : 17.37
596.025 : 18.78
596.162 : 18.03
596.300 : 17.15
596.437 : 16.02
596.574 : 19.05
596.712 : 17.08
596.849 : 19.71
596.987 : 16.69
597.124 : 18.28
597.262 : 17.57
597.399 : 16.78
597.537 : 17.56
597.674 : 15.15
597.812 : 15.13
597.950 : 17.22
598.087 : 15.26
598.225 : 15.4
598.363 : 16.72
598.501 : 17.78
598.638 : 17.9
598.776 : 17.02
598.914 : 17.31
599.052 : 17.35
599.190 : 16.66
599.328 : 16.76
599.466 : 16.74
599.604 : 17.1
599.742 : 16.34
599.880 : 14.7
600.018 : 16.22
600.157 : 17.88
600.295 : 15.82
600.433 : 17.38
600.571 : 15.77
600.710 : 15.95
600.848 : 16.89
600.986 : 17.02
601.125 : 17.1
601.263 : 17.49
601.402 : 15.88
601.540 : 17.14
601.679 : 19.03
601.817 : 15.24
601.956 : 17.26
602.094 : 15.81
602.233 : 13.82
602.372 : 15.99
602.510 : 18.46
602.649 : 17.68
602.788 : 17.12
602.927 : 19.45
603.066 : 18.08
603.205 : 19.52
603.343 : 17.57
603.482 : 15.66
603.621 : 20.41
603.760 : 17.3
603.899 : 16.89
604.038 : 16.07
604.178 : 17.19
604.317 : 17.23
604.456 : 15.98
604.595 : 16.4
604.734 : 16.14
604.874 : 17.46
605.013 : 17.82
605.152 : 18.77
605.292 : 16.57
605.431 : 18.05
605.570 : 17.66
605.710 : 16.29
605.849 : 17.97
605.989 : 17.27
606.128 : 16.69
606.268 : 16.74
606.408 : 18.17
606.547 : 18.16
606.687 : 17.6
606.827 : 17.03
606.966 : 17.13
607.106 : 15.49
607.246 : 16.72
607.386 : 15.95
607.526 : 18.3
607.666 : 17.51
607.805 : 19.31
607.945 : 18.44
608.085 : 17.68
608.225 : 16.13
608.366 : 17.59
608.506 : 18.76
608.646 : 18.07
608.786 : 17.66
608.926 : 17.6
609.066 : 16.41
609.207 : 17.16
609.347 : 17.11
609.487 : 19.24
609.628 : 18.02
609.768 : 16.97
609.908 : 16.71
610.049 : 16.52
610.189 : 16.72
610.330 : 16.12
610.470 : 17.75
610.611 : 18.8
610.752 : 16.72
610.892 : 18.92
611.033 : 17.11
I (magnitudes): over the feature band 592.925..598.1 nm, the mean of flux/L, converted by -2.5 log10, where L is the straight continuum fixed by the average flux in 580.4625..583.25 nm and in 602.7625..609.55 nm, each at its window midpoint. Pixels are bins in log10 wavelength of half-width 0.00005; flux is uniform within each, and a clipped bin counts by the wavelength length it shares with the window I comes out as 0.03 mag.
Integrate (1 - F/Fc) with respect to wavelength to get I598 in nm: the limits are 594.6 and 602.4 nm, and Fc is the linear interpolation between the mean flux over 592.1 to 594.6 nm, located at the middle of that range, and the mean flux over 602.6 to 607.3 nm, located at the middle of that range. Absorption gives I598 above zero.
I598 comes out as 0.26 nm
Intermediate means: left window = 17.5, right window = 17.4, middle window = 16.9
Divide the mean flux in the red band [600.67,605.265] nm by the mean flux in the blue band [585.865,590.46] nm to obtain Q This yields 1.0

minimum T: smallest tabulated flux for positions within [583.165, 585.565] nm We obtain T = 15.16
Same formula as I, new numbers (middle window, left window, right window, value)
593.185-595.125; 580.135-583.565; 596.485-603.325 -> 0.01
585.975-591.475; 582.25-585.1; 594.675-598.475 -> 0.04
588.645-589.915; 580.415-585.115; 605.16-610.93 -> 0.16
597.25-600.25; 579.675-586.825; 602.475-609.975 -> 0.06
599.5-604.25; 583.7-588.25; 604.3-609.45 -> 0.03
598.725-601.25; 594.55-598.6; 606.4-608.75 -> 0.03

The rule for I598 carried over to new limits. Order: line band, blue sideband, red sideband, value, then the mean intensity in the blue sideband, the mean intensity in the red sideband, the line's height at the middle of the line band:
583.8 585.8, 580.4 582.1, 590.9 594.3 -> 0.03 nm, 17.9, 17.1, 17.6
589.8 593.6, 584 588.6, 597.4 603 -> 0.01 nm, 17.5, 16.7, 17.2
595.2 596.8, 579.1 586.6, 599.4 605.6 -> -0.03 nm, 17.6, 17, 17.2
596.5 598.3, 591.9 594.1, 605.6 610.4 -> 0.03 nm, 17.3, 17.3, 17.3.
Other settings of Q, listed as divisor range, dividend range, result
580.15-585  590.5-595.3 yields 0.96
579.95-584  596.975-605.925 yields 0.94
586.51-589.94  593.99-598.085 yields 1.01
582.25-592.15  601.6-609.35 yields 1.00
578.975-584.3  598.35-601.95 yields 0.94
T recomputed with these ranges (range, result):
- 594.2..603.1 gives 13.61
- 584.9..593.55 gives 12.86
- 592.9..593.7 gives 15.63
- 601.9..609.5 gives 13.82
